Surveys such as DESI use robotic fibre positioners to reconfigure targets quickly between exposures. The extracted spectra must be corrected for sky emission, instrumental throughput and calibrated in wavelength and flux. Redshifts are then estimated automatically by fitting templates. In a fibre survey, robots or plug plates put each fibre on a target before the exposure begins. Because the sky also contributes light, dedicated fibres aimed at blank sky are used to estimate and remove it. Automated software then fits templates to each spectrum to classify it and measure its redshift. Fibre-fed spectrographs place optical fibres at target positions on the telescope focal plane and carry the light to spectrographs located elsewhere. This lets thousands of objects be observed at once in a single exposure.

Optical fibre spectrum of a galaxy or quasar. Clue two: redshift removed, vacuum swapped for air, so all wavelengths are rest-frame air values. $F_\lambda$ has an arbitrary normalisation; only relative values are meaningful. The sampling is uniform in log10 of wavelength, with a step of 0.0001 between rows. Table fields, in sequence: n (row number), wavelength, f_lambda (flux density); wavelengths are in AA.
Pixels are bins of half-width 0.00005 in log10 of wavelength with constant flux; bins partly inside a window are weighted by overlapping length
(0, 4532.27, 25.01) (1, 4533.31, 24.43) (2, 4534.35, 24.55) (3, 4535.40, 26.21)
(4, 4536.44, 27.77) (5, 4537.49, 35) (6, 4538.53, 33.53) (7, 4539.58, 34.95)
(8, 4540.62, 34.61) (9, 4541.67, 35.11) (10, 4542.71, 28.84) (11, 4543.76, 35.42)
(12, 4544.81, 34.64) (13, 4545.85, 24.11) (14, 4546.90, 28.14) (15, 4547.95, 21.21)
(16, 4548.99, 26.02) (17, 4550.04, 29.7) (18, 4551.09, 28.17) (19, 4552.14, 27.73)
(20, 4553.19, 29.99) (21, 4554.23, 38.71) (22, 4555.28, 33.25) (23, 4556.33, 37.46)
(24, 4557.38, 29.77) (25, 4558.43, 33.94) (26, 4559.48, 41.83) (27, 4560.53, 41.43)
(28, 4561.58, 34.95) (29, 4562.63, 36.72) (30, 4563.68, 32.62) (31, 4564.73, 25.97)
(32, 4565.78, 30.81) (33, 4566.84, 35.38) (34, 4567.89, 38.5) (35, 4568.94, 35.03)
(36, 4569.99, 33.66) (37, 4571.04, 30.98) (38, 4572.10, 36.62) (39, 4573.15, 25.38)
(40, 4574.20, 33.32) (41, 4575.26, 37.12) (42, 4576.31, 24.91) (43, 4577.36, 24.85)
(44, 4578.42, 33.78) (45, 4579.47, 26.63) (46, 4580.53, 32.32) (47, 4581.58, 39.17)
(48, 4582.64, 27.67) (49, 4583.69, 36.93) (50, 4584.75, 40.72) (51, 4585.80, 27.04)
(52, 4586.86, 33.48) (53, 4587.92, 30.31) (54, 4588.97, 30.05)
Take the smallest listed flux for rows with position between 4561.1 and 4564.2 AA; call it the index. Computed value 32.62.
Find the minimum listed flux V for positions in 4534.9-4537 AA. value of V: 26.21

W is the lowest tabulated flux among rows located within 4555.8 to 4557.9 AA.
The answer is 29.77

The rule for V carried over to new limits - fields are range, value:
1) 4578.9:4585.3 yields 26.63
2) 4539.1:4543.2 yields 28.84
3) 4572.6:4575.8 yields 25.38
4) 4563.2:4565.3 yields 25.97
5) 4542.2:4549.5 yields 21.21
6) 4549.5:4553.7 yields 27.73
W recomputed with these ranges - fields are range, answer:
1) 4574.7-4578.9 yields 24.85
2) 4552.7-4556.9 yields 29.99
